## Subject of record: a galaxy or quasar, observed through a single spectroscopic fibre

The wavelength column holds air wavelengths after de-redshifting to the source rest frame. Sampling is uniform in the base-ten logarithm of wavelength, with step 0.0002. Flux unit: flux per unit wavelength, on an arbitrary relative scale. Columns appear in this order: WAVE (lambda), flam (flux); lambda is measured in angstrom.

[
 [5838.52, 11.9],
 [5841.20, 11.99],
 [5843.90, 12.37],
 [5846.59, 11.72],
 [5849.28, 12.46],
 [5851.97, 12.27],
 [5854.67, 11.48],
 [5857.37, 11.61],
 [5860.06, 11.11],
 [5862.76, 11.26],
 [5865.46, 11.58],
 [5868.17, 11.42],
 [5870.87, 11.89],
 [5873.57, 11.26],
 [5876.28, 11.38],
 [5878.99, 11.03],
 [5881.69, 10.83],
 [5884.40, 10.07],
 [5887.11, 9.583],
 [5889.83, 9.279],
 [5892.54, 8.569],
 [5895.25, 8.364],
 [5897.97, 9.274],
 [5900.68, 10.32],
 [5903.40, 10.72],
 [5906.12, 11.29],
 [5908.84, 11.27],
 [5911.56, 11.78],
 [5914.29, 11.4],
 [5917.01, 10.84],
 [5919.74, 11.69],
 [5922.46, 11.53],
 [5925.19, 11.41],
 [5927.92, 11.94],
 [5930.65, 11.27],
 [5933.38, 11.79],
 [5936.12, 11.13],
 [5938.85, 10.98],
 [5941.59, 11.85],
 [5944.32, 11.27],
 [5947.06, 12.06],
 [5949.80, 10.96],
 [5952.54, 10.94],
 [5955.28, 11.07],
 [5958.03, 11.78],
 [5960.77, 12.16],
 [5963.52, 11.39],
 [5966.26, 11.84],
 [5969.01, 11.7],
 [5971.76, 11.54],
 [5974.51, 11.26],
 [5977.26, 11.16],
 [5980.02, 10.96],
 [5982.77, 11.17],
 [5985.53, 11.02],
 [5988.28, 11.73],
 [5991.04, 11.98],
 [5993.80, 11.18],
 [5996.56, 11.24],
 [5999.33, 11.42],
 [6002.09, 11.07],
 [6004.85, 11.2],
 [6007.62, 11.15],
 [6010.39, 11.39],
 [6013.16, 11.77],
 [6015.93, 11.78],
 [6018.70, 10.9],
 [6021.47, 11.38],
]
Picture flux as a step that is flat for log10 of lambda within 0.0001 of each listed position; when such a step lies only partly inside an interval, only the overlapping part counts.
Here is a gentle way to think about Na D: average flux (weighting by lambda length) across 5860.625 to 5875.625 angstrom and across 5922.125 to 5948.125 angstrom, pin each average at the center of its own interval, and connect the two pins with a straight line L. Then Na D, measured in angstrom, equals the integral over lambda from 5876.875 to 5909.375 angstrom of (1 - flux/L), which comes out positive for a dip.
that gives 4.0 angstrom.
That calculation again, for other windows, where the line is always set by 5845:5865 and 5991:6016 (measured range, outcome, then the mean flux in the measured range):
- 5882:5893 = 1.94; 9.57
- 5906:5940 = 0.40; 11.4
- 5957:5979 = -0.27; 11.6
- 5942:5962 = 0.01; 11.5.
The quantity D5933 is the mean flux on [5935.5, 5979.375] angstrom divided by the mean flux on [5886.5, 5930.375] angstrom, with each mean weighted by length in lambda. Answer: 1.08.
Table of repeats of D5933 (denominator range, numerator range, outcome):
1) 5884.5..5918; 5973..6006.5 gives 1.10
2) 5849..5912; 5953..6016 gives 1.06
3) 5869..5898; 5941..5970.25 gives 1.13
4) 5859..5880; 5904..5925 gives 1.00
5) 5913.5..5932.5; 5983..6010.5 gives 0.99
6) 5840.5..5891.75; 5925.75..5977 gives 1.02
